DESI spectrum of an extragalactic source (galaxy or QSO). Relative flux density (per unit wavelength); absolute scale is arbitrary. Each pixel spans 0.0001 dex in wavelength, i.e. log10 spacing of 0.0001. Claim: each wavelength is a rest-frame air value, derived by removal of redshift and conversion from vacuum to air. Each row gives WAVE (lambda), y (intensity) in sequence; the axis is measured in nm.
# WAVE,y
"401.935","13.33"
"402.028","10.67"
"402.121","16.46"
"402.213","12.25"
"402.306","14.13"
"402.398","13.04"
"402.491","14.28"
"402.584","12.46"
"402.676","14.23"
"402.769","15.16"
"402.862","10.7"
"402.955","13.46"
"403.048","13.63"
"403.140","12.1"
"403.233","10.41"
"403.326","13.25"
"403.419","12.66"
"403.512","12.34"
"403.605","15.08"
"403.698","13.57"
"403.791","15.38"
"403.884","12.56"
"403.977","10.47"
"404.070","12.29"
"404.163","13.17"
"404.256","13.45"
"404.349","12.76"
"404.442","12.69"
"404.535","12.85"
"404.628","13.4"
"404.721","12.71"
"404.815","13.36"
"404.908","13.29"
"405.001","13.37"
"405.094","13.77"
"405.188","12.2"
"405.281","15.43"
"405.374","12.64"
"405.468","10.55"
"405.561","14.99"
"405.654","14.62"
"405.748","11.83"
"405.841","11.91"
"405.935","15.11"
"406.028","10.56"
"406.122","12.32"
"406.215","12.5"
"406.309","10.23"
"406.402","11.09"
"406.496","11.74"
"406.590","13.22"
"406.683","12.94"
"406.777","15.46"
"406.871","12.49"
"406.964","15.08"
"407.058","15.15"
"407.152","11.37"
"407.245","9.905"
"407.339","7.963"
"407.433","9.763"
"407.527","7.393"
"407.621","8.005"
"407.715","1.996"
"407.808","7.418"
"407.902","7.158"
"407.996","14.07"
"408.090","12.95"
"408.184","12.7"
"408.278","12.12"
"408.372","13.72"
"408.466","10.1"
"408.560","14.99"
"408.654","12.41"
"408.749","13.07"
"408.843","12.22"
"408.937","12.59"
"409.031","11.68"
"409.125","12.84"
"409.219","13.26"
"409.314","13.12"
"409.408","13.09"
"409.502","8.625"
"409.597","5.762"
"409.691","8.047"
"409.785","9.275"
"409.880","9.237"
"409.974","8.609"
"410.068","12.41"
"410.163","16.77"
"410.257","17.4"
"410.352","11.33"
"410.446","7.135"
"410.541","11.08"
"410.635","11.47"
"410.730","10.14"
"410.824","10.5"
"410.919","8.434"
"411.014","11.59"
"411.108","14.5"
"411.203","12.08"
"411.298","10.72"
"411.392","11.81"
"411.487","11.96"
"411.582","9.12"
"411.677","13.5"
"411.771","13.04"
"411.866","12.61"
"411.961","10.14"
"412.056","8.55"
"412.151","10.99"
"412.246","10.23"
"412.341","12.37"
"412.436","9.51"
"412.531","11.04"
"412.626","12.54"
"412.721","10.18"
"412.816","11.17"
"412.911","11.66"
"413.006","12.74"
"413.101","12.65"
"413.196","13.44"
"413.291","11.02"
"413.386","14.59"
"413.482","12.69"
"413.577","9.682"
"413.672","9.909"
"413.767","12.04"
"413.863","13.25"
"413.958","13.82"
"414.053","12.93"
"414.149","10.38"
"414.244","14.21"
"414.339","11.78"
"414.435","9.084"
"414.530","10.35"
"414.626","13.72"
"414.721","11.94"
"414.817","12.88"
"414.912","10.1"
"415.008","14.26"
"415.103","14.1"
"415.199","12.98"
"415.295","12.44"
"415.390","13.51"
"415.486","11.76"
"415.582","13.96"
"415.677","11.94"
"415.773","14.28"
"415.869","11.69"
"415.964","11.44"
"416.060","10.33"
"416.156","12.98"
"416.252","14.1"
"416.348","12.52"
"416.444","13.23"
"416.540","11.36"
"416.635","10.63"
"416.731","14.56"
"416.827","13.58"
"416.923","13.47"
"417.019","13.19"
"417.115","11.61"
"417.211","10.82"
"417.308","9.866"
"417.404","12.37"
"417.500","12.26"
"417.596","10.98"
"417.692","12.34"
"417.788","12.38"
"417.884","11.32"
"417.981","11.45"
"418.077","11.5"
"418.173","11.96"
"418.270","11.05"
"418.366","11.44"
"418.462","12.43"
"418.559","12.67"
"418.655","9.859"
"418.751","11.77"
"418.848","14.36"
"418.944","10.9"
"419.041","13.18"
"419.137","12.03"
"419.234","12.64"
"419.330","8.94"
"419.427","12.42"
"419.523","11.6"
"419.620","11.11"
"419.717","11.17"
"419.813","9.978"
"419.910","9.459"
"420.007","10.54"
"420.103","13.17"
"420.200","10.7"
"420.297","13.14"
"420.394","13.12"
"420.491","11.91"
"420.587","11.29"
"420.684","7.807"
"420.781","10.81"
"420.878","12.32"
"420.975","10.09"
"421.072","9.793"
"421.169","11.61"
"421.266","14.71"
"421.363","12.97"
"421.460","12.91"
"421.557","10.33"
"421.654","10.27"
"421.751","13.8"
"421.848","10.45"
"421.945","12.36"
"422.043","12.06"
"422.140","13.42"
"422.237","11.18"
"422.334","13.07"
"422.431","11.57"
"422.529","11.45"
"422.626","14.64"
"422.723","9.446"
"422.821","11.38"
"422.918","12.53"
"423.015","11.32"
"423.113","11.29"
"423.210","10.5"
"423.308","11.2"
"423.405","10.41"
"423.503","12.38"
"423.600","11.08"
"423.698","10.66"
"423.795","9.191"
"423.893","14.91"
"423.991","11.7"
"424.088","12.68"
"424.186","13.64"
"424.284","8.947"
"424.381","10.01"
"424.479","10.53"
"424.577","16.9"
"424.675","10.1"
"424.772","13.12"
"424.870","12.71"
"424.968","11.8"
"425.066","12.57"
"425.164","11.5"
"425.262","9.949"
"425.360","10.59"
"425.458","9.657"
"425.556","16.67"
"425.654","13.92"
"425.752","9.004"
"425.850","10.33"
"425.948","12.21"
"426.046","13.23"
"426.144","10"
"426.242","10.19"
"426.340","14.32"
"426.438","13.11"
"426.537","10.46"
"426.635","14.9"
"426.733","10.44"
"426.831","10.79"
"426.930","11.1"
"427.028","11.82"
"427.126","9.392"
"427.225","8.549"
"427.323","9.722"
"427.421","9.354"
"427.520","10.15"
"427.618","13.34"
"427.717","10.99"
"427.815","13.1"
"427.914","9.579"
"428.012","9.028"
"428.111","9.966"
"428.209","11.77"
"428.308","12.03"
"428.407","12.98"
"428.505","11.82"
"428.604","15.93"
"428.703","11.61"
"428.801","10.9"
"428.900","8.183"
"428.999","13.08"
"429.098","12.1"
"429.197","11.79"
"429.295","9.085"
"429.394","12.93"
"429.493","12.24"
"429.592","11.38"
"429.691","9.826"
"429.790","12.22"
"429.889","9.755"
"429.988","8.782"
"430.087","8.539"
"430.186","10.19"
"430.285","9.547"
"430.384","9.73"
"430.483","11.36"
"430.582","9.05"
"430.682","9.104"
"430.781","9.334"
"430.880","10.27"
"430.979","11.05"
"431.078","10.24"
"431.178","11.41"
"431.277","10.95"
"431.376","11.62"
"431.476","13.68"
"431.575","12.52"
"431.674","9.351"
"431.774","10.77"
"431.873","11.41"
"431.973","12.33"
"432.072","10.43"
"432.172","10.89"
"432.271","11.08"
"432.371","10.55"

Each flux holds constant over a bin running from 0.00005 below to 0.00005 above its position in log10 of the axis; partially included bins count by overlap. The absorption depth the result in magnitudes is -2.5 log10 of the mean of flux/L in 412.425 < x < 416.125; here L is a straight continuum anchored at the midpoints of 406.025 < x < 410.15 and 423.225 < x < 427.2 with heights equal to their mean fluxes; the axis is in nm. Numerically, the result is -0.07 mag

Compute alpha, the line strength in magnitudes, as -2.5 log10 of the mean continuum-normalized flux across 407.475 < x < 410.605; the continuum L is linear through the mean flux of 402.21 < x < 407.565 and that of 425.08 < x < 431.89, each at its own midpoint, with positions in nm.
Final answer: 0.13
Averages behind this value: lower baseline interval 12.7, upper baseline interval 11.1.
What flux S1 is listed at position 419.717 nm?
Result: 11.17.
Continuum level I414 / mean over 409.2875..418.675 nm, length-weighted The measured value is 11.8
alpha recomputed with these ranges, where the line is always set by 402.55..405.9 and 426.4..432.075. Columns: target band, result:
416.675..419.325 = -0.01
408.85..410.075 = 0.18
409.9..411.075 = 0.10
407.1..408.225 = 0.35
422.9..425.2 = -0.03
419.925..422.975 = -0.01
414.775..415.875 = -0.06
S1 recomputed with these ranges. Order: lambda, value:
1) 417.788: 12.38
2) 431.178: 11.41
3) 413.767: 12.04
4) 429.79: 12.22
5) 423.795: 9.191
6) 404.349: 12.76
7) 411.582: 9.12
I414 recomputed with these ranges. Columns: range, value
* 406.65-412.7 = 11.2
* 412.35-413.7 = 11.7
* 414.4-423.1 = 11.9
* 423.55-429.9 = 11.5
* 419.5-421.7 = 11.3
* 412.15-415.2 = 11.9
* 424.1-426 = 11.8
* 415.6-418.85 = 12.1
